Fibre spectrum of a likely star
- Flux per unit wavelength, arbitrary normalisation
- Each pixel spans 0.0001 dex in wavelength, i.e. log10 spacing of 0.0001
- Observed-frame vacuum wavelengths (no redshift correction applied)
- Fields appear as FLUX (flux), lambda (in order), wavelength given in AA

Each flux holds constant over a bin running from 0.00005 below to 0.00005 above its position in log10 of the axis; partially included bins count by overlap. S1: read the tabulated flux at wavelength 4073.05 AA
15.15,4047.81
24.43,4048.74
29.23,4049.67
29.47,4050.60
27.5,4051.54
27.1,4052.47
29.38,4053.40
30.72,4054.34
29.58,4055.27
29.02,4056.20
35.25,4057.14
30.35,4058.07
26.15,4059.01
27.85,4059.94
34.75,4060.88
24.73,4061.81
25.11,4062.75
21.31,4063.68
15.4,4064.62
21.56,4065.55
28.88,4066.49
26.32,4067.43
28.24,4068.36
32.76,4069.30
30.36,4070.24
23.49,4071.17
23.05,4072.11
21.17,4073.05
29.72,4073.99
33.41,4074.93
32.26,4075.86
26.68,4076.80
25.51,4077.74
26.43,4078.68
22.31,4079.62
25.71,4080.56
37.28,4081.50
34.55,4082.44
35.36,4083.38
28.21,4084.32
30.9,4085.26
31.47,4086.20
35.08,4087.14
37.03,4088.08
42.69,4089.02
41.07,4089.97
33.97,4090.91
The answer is 21.17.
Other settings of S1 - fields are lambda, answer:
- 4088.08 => 37.03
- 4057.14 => 35.25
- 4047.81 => 15.15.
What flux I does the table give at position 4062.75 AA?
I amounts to 25.11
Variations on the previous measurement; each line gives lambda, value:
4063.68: 21.31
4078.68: 26.43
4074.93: 33.41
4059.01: 26.15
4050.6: 29.47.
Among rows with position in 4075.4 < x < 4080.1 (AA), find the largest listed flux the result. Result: 32.26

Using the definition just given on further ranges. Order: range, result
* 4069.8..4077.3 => 33.41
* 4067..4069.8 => 32.76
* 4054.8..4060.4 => 35.25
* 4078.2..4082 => 37.28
